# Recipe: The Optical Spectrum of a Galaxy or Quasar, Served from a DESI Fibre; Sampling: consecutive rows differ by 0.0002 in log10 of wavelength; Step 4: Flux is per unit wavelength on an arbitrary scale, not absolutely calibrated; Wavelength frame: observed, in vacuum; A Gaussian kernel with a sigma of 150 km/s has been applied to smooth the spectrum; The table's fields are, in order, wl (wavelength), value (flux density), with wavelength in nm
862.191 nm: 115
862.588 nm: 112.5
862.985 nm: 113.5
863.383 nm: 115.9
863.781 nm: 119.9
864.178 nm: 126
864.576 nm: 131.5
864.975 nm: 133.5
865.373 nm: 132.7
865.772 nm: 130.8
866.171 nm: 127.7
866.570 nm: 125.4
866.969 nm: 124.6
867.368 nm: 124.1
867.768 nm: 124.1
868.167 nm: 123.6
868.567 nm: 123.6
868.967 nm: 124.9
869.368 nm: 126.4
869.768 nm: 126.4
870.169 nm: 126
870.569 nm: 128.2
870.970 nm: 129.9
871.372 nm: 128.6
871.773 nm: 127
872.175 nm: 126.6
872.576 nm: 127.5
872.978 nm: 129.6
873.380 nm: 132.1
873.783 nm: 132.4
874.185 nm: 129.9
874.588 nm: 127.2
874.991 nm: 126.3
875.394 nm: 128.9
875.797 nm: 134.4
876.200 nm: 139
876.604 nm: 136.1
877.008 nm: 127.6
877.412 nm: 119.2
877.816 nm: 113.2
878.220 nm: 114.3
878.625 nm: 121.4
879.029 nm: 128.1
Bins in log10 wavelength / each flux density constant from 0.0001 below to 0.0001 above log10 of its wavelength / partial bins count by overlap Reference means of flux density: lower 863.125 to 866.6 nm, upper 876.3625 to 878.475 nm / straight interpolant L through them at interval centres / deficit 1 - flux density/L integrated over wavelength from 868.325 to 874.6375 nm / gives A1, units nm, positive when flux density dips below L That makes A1 -0.173 nm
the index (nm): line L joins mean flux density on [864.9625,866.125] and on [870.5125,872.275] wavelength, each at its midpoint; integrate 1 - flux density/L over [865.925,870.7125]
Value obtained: 0.16 nm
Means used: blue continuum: 132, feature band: 125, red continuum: 128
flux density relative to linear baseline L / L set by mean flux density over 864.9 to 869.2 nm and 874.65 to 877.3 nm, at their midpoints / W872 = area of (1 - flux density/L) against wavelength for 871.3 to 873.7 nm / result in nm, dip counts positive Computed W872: 0.014 nm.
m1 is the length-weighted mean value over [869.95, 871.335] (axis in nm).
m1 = 128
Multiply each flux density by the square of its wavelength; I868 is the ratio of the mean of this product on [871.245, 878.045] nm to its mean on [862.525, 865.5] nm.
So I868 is 1.07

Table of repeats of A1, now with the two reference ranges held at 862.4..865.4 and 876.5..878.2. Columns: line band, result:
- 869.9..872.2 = -0.10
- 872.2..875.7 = -0.20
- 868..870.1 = -0.04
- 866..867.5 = -0.03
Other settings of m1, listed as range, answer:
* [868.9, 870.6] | 126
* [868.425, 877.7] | 128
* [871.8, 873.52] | 129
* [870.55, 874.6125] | 129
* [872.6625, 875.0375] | 130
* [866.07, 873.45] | 127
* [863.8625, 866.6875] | 129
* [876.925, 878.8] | 119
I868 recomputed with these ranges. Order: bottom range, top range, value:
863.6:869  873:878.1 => 1.04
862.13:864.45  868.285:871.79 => 1.09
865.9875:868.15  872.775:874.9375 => 1.06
